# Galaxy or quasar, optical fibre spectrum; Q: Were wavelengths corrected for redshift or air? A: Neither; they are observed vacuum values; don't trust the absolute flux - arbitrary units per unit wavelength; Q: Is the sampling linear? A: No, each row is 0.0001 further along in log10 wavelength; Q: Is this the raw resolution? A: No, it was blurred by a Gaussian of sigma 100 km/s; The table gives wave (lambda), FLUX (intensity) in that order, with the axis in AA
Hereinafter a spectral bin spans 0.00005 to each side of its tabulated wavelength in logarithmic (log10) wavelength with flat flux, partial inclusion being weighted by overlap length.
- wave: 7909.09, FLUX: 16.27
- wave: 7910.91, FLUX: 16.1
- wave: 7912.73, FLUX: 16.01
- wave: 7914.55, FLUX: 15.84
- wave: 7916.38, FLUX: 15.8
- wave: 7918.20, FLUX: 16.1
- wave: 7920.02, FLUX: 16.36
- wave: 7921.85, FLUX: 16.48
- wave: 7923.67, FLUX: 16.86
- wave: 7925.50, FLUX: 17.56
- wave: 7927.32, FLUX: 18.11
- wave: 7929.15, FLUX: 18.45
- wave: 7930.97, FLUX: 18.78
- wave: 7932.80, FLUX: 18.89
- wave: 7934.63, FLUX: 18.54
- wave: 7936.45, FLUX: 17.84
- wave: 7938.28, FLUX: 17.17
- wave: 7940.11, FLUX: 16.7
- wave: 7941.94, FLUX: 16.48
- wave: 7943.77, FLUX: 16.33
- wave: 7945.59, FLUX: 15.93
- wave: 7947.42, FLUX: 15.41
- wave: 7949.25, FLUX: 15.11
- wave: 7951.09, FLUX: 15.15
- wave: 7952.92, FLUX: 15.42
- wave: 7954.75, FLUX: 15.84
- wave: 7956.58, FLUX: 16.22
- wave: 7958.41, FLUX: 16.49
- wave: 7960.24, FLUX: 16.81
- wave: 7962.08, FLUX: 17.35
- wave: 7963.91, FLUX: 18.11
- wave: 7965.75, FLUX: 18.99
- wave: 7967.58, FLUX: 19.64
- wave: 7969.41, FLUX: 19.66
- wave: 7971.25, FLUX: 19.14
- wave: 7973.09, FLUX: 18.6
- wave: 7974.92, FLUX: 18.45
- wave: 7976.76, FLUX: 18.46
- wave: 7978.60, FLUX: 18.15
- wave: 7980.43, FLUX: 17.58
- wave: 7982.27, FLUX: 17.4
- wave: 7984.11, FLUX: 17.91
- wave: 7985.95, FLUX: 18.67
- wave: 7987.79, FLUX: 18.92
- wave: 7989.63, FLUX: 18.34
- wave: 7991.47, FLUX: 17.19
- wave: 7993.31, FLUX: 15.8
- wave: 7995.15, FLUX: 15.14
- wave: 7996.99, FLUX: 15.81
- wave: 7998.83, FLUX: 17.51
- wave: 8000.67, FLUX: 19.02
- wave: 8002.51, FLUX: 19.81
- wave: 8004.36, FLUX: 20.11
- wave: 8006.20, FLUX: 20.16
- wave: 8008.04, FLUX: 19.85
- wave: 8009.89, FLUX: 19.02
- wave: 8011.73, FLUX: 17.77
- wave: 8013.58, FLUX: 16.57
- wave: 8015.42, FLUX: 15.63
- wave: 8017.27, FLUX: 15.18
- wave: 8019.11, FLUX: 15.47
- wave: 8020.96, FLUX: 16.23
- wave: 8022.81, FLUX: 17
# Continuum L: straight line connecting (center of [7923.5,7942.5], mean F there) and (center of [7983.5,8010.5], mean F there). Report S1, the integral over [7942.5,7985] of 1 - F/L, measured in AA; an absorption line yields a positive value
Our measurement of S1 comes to 1.7 AA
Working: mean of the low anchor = 17.8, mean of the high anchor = 18.2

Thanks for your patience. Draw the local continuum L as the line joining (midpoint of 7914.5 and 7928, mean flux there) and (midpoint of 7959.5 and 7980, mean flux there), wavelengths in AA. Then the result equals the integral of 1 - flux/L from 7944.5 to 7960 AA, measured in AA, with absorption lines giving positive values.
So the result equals 1.8 AA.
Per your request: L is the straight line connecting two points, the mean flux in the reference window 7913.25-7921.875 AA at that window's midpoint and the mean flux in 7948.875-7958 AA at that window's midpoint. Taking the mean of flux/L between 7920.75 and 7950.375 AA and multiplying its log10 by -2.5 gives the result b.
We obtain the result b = -0.09 mag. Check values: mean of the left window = 16.1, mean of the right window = 15.6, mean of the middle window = 17.1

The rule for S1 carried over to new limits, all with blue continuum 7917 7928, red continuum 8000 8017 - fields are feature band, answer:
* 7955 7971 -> -0.2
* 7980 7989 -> 0.0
